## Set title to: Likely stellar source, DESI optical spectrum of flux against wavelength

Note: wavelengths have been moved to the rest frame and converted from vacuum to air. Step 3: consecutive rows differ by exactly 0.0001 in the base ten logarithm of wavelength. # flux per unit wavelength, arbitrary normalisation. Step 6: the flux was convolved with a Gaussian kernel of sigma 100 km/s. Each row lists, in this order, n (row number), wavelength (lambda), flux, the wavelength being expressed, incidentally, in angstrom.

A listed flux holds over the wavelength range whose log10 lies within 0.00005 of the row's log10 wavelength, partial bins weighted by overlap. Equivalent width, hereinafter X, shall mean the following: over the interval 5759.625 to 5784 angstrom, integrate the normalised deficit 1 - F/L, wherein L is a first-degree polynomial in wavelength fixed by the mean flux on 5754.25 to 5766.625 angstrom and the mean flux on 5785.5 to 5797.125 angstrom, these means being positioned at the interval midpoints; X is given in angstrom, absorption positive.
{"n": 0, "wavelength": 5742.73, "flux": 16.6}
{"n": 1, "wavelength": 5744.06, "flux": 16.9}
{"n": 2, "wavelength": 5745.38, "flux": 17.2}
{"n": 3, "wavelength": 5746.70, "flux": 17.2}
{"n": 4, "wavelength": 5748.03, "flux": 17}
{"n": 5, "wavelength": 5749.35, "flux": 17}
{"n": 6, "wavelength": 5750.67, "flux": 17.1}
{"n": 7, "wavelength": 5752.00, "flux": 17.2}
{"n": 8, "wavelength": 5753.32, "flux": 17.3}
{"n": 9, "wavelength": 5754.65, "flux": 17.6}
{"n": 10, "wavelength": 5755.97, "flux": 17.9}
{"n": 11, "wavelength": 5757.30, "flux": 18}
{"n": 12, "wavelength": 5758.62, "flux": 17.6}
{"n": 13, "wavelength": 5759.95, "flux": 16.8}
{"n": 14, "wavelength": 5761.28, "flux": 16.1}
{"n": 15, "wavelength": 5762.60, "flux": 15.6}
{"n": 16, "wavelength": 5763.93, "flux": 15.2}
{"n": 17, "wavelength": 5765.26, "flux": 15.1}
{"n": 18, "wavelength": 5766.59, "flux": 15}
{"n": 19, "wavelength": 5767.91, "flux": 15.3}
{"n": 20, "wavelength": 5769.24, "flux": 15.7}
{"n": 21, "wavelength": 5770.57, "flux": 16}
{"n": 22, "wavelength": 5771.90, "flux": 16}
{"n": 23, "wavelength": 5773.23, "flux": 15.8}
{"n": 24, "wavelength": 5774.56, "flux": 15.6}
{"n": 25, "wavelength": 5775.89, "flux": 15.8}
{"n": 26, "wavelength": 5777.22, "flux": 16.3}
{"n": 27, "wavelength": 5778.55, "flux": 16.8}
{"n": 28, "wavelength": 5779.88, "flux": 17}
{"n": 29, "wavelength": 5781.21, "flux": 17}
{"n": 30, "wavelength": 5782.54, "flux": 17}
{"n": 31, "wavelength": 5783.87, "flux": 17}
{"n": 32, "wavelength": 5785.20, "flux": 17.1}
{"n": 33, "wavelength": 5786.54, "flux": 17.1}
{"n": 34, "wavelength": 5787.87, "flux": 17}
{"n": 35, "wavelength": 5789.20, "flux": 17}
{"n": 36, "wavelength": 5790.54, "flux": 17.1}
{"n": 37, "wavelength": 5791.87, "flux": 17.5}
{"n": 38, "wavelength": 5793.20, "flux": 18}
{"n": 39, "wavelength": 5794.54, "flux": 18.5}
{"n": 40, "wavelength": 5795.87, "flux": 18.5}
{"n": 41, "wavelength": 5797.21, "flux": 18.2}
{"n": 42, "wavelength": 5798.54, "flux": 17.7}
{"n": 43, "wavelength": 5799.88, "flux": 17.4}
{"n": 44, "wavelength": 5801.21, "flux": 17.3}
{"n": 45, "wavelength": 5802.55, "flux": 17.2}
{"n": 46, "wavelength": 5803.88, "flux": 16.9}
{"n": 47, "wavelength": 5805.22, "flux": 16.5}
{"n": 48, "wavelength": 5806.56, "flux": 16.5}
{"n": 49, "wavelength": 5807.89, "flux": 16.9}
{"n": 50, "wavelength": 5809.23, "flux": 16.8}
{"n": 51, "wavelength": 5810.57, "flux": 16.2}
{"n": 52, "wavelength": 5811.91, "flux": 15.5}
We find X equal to 1.3 angstrom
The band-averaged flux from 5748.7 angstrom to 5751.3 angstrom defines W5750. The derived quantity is 17.1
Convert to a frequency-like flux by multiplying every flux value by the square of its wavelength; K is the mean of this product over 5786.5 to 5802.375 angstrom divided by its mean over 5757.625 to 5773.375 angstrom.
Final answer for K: 1.1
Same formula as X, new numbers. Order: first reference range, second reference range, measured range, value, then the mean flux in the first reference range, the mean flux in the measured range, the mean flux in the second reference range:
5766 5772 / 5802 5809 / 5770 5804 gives -1.8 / 15.6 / 17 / 16.8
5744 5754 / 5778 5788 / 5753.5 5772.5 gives 0.9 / 17.1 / 16.3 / 17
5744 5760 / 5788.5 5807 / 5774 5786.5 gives 0.5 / 17.3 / 16.7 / 17.5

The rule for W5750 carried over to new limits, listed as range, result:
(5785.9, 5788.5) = 17.1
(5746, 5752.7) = 17.1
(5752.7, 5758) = 17.7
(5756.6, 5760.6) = 17.5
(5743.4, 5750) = 17.1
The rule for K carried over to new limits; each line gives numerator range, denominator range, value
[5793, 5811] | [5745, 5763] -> 1.03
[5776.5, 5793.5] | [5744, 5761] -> 1.00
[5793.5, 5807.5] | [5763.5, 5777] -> 1.13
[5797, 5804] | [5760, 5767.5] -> 1.14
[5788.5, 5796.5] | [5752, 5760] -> 1.02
